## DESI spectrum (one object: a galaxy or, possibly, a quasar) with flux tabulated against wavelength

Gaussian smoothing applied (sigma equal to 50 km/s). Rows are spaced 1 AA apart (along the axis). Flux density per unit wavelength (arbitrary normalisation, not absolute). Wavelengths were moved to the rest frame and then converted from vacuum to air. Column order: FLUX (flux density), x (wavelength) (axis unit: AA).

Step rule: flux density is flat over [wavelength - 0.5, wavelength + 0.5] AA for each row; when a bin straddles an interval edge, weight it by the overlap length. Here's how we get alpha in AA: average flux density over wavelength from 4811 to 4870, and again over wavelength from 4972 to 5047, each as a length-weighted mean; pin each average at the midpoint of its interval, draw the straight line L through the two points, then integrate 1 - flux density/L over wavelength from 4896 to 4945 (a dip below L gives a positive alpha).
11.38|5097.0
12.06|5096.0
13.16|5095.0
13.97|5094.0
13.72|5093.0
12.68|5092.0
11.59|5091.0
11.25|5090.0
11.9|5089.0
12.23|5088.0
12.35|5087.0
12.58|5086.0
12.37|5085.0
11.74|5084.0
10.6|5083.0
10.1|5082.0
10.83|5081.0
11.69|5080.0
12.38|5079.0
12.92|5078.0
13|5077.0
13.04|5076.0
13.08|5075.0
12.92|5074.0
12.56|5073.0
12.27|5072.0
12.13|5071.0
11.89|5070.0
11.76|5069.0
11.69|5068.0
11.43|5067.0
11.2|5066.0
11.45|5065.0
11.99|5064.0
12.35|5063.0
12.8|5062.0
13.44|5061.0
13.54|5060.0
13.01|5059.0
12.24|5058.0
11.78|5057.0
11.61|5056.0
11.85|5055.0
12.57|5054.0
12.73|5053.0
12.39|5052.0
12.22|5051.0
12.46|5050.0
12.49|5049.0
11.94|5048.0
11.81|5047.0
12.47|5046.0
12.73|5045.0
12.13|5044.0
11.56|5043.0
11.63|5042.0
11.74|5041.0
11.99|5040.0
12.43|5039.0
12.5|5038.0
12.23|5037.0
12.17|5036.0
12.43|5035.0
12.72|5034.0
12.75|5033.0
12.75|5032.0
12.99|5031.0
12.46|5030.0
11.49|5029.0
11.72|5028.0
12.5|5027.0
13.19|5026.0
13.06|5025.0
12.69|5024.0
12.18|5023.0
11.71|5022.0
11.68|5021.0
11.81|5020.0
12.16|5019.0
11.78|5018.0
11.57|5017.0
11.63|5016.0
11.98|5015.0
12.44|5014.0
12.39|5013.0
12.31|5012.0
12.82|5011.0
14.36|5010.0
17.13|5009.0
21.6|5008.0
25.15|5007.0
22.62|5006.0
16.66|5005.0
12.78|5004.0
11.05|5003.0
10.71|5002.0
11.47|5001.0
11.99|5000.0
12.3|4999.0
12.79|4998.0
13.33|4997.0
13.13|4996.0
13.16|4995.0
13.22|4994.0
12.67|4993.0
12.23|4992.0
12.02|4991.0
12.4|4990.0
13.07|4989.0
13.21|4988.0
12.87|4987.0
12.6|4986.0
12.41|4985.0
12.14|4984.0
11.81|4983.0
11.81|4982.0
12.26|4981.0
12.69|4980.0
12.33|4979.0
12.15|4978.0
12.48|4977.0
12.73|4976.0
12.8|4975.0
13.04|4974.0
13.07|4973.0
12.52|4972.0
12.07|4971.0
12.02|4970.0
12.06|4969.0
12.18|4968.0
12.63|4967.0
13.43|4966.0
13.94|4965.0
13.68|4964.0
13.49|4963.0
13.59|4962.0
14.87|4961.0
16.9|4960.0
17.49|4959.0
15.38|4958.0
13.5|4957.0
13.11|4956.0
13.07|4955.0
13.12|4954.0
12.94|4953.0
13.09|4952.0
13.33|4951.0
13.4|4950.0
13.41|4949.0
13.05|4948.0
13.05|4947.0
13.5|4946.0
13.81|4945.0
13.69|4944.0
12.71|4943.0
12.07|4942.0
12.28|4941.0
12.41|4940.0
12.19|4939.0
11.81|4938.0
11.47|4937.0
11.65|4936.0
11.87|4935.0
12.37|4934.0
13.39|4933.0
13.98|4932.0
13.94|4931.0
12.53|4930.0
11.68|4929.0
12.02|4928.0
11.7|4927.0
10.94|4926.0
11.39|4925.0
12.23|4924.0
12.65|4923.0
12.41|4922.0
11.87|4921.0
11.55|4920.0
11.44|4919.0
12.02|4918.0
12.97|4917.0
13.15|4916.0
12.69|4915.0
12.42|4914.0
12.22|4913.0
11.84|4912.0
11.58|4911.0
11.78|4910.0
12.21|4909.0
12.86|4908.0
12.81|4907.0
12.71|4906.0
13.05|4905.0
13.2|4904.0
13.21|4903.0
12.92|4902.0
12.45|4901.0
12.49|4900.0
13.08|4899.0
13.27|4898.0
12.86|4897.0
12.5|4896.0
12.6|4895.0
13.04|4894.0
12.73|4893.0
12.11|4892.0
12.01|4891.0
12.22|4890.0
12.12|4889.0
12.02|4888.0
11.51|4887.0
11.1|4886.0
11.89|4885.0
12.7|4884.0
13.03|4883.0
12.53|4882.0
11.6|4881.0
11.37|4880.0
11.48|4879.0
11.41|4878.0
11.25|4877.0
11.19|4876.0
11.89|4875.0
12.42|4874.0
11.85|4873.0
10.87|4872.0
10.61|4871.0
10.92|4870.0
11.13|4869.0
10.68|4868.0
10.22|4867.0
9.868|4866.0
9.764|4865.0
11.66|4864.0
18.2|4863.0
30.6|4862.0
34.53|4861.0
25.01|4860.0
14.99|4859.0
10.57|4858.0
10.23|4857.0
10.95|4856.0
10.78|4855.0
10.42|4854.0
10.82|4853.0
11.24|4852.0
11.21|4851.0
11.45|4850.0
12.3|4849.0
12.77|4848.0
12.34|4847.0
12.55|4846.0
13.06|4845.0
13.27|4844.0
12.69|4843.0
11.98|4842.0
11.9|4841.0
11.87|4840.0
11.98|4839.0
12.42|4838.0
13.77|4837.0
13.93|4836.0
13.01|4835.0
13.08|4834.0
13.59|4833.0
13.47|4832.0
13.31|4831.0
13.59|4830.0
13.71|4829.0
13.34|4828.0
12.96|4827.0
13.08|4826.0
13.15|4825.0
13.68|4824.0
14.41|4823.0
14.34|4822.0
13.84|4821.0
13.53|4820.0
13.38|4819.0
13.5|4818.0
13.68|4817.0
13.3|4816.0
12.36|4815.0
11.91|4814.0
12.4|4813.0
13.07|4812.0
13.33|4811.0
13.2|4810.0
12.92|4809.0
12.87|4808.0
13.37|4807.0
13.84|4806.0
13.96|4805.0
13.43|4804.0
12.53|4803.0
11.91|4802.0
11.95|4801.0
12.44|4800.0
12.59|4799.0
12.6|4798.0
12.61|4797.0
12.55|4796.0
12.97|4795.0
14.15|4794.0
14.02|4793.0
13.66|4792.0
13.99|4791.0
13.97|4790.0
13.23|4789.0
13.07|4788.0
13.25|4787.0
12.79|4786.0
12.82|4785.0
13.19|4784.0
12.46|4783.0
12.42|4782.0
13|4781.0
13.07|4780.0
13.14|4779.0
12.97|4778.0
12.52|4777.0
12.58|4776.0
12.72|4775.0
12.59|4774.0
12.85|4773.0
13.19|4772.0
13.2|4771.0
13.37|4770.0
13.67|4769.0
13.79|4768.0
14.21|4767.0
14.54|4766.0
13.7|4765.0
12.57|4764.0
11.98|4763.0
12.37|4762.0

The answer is 2.83 AA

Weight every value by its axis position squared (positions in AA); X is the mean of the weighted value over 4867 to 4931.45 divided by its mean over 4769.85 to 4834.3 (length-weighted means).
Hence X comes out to 0.96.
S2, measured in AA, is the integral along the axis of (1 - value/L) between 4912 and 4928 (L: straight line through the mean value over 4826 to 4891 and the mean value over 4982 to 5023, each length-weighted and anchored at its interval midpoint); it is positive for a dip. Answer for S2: 1.2 AA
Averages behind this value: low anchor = 12.9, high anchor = 13.3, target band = 12.1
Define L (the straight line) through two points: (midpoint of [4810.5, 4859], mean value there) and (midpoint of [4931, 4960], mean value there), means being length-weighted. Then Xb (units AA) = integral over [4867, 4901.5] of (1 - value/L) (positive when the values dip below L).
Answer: 2.6 AA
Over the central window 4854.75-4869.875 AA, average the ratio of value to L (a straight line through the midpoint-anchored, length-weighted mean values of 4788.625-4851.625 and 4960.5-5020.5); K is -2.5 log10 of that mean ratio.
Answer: -0.17 mag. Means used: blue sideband 13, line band 15.2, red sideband 13.2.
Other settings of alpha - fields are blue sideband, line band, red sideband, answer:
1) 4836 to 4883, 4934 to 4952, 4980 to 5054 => 0.3 AA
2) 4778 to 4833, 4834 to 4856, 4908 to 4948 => 1.3 AA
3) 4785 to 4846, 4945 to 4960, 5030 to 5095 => -1.4 AA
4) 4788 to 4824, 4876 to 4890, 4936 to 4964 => 1.6 AA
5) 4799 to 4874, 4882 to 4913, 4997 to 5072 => 1.5 AA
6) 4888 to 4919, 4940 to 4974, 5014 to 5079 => -2.6 AA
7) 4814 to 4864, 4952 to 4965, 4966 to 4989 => -1.6 AA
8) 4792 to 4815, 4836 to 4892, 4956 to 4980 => 1.2 AA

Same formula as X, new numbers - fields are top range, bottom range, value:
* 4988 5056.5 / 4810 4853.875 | 1.08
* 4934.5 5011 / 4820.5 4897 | 1.08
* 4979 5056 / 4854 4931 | 1.06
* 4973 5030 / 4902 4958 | 1.07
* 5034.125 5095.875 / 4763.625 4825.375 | 1.04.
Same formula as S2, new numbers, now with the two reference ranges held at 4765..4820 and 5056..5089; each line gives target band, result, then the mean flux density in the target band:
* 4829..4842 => -0.02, 13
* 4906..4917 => 0.26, 12.4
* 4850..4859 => 1.29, 11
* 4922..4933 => 0.25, 12.4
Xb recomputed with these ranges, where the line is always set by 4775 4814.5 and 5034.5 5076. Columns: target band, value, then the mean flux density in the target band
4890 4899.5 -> 0.0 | 12.7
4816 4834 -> -0.9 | 13.5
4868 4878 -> 1.1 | 11.3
